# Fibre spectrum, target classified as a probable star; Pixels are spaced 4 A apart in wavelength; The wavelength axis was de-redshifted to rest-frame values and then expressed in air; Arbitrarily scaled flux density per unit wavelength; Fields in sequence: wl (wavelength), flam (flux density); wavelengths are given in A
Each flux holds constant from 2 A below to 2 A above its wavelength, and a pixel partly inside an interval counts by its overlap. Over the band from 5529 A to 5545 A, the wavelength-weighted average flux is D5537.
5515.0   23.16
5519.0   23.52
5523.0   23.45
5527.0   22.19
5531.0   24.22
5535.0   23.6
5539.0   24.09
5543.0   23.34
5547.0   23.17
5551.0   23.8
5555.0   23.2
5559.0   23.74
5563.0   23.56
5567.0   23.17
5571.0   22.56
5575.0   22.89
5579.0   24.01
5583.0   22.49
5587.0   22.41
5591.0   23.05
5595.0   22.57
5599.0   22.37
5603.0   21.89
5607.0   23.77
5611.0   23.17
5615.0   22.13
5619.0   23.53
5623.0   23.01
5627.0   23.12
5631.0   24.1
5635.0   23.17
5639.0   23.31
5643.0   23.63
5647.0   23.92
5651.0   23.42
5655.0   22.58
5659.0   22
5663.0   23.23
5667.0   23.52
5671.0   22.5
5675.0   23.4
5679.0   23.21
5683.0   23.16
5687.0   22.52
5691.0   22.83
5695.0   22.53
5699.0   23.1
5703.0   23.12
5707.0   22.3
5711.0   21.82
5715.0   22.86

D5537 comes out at 23.8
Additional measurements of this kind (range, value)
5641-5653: 23.7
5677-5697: 22.9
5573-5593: 23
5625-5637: 23.5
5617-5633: 23.4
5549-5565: 23.6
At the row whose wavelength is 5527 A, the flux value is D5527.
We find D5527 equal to 22.19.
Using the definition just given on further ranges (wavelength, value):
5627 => 23.12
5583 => 22.49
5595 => 22.57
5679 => 23.21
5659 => 22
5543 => 23.34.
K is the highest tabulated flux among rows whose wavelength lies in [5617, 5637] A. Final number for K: 24.1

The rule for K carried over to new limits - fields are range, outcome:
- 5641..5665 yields 23.92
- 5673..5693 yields 23.4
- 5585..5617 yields 23.77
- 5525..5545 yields 24.22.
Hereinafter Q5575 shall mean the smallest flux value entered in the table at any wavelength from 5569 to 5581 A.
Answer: 22.56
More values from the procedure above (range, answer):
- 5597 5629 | 21.89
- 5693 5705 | 22.53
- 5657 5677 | 22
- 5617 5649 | 23.01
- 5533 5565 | 23.17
